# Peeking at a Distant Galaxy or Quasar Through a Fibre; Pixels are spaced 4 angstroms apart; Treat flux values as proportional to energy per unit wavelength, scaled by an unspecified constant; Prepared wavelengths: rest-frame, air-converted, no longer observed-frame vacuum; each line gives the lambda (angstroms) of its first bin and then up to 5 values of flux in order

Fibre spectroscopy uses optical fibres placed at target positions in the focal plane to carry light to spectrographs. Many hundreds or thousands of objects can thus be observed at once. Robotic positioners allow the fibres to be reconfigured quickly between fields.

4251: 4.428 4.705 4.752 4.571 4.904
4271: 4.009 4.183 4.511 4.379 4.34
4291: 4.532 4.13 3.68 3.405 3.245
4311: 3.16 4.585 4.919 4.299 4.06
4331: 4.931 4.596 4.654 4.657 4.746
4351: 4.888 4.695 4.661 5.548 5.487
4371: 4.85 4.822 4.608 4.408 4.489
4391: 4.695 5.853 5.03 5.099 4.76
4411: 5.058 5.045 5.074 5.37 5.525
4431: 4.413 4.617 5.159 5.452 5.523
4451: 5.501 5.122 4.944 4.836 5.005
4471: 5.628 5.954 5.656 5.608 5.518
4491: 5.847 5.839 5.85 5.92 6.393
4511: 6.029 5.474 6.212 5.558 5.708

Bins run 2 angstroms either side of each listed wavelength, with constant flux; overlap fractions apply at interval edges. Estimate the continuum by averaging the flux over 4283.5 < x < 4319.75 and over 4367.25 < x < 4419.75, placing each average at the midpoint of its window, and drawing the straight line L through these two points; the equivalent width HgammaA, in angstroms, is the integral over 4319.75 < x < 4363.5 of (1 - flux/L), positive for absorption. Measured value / -2.9 angstroms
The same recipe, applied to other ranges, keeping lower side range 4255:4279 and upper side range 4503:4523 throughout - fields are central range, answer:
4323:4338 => 1.2 angstroms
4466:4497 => 0.7 angstroms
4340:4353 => 0.6 angstroms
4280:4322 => 5.8 angstroms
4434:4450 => 0.9 angstroms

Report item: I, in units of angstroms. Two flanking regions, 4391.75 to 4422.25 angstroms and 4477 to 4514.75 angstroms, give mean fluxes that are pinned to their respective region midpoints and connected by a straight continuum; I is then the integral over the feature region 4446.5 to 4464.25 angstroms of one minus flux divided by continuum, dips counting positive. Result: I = 1.1 angstroms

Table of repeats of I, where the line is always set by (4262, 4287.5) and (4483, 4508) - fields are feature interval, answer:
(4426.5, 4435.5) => 1.1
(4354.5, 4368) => -0.4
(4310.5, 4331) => 1.6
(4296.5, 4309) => 3.1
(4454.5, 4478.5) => 1.6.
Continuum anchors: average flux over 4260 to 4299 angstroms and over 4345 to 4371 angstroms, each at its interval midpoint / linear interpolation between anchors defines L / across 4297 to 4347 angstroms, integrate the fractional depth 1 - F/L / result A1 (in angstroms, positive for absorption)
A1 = 5.4 angstroms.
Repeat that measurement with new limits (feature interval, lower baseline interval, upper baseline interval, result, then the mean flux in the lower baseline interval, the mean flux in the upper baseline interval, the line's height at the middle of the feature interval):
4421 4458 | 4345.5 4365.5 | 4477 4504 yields 1.7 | 4.93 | 5.74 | 5.43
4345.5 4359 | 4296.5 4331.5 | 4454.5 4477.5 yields -1.4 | 3.99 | 5.27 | 4.31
